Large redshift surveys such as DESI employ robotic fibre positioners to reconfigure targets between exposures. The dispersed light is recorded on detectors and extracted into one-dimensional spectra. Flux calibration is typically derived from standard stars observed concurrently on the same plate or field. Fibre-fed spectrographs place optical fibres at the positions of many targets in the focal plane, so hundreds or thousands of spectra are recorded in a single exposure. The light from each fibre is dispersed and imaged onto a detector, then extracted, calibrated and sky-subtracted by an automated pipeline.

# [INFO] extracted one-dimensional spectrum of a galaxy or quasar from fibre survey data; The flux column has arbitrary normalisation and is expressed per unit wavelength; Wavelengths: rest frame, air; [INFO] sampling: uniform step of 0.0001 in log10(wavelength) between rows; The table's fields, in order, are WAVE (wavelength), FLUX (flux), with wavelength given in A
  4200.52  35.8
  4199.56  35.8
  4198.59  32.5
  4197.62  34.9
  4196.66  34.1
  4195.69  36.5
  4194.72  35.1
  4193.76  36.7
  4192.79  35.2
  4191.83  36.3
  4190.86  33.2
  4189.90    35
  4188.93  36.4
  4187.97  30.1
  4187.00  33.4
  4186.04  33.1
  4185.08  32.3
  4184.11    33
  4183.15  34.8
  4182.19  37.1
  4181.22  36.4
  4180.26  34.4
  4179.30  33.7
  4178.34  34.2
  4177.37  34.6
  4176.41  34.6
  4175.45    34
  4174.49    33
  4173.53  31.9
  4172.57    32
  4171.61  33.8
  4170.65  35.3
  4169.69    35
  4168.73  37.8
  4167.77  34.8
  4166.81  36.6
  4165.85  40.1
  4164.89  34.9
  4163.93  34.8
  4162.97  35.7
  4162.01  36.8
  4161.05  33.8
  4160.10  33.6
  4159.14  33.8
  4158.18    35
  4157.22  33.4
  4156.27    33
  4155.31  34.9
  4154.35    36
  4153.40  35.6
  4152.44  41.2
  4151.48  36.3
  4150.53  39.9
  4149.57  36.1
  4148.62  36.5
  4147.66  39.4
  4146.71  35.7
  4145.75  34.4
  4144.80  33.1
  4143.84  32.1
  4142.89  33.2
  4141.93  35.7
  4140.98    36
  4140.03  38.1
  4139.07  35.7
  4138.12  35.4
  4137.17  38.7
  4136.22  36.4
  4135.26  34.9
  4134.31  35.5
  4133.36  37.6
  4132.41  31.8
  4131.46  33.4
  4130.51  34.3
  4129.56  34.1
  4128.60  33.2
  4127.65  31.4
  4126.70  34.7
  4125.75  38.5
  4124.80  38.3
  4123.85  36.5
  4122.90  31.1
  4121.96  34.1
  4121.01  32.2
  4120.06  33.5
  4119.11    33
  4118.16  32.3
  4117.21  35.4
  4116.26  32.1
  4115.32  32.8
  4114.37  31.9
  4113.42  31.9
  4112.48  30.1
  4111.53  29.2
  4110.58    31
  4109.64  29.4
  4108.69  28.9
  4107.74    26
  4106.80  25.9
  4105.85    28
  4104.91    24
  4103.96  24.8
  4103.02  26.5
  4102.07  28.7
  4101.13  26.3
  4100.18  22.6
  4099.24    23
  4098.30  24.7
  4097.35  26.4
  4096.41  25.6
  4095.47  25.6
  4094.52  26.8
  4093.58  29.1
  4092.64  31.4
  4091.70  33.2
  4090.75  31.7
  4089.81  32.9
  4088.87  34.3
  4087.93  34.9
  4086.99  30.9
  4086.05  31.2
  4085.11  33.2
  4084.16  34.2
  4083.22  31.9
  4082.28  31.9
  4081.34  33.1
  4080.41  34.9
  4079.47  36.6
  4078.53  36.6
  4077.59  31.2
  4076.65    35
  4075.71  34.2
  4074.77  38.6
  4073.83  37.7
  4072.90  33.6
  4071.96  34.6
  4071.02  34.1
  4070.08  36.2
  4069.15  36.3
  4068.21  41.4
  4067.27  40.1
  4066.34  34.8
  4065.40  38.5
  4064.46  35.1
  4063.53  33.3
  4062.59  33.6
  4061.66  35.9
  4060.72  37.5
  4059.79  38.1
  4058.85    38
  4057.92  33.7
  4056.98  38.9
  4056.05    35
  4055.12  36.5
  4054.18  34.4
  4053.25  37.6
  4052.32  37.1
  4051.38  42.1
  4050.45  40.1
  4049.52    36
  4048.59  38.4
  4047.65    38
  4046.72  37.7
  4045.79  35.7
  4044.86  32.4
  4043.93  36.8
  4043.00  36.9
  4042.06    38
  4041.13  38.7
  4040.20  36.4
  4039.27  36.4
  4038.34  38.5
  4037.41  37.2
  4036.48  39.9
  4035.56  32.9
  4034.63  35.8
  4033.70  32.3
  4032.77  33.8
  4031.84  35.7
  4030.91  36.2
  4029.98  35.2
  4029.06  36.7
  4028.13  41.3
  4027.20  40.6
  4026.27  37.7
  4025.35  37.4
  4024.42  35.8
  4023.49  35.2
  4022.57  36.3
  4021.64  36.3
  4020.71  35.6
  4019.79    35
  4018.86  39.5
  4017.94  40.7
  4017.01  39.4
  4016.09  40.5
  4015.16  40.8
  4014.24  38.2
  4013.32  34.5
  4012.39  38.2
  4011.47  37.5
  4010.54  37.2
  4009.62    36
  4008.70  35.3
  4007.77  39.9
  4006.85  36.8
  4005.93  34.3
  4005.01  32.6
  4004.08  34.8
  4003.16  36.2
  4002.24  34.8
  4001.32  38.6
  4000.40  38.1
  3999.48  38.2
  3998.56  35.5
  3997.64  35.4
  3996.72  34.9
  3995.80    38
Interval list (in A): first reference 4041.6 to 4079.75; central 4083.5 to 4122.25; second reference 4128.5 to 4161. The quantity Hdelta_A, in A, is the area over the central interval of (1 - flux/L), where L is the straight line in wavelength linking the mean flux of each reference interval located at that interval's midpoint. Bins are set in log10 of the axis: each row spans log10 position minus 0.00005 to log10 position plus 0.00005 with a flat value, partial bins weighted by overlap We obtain 6.7 A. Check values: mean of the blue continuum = 36.5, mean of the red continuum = 35.4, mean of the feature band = 29.7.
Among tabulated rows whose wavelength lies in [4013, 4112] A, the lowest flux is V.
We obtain 22.6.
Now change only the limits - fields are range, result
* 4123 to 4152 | 31.4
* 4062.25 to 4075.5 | 33.3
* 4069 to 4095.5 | 25.6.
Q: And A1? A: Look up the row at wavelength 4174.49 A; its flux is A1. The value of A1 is 33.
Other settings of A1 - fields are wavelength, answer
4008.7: 35.3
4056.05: 35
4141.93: 35.7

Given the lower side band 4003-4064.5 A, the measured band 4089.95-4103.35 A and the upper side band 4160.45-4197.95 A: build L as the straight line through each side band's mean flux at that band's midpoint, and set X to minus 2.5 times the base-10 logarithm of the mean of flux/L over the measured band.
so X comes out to 0.29 mag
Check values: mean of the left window 36.8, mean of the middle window 27.4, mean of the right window 34.8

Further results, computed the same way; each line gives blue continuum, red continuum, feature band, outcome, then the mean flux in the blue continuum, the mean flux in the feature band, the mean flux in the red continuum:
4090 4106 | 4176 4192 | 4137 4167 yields -0.136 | 27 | 35.8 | 34.2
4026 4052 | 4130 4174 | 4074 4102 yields 0.168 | 37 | 31.1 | 35.4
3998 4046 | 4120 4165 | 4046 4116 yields 0.100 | 36.8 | 32.9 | 35.2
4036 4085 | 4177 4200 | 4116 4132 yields 0.044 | 36.3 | 34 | 34.5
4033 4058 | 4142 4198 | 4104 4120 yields 0.191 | 36.8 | 30.1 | 35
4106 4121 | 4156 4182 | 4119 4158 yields -0.085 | 30.9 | 35.3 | 34.7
